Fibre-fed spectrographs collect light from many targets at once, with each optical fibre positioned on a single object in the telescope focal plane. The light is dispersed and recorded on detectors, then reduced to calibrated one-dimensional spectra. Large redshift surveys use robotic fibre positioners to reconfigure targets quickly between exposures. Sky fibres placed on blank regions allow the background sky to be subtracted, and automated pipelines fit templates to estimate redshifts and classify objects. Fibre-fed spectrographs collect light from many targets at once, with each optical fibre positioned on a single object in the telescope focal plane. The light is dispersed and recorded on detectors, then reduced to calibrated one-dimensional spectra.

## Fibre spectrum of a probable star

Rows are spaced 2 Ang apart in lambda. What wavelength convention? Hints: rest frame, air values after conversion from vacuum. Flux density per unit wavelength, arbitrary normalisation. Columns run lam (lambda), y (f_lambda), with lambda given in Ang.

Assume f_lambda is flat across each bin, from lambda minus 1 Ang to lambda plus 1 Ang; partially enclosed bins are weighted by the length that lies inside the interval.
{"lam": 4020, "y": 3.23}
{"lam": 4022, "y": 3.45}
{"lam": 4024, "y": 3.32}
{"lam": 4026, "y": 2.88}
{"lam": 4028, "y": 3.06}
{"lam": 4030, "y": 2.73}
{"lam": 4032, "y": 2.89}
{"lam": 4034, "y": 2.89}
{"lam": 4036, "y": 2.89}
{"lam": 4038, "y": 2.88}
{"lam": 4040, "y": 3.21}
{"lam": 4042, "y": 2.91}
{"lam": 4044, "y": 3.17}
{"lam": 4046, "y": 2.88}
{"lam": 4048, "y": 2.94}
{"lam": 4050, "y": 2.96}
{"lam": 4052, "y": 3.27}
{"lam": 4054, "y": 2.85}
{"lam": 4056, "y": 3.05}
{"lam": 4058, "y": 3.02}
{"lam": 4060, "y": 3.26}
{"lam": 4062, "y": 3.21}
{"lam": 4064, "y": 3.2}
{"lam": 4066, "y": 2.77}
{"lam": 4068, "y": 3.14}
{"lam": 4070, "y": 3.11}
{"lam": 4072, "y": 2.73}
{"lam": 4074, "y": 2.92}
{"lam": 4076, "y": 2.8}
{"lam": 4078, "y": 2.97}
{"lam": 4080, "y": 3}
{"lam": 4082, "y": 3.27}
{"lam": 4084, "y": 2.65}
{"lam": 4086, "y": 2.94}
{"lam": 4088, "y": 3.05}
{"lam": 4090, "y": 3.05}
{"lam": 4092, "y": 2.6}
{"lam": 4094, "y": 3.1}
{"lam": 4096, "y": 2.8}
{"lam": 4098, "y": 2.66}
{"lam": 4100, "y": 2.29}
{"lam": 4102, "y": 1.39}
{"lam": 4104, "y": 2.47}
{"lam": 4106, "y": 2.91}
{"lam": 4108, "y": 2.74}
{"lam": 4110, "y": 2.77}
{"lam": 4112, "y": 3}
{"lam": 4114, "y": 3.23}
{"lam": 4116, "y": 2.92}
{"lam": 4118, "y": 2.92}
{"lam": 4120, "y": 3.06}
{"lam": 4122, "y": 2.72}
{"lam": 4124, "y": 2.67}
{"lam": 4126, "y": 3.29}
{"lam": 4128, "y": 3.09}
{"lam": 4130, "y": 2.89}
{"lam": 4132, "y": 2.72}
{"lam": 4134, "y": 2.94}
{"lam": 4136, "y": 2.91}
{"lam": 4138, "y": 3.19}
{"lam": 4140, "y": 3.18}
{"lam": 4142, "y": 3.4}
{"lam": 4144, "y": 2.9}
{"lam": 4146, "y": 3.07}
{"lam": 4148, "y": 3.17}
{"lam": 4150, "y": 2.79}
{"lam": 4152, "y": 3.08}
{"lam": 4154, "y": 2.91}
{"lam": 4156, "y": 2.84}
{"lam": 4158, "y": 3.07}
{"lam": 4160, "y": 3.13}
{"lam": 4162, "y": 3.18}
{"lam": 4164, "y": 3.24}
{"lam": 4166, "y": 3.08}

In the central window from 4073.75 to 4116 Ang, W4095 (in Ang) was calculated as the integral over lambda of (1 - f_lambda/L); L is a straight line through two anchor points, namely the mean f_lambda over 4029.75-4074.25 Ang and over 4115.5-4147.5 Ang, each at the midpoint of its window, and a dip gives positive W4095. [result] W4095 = 2.9 Ang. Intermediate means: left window 3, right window 3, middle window 2.79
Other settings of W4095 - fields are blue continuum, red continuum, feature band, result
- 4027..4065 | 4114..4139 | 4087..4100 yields 0.6 Ang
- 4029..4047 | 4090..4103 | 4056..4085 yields -3.2 Ang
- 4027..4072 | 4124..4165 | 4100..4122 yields 2.2 Ang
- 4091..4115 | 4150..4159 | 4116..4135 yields -0.9 Ang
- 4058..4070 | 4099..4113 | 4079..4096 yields -1.1 Ang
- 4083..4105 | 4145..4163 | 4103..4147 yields -1.8 Ang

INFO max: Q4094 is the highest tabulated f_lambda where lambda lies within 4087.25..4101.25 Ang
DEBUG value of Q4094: 3.1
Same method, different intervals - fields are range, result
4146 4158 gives 3.17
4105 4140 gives 3.29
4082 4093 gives 3.27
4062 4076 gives 3.21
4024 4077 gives 3.32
